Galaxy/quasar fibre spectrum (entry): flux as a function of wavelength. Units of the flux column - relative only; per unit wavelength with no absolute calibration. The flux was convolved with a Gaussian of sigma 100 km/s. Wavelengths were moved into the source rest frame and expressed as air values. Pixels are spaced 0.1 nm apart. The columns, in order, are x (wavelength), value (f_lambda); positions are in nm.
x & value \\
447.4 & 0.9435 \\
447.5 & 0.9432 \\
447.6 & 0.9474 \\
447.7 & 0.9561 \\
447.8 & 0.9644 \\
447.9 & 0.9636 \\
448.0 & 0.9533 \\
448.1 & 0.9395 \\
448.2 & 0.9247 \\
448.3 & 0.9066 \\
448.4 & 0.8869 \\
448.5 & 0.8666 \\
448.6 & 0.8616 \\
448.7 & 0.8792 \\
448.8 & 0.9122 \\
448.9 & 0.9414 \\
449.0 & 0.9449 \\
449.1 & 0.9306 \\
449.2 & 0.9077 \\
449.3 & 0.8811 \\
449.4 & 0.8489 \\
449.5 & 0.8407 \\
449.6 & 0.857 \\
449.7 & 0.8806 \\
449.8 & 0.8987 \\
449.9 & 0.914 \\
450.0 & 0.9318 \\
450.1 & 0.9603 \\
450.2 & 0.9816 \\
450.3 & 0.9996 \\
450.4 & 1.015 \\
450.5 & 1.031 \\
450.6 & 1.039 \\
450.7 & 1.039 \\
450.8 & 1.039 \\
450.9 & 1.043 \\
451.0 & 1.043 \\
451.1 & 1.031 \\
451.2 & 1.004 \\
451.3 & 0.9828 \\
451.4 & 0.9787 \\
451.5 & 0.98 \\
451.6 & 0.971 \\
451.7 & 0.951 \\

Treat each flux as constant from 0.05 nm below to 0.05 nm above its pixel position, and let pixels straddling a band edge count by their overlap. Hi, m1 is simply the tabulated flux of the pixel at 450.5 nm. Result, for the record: 1.031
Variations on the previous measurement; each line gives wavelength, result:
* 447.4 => 0.9435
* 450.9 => 1.043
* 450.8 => 1.039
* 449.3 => 0.8811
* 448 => 0.9533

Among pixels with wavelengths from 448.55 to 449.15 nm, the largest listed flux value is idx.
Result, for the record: 0.9449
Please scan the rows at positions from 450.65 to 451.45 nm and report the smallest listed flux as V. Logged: 0.9787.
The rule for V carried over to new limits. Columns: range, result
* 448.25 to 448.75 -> 0.8616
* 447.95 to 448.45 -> 0.8869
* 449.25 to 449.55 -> 0.8407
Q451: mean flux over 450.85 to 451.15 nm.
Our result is 1.04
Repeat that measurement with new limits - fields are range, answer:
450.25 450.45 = 1.01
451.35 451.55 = 0.979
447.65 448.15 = 0.955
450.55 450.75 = 1.04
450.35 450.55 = 1.02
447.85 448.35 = 0.938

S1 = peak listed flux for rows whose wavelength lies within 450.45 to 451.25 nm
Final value 1.043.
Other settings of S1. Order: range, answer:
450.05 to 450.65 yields 1.039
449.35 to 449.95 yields 0.914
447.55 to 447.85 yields 0.9644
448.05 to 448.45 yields 0.9395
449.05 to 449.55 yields 0.9306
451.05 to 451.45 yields 1.031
